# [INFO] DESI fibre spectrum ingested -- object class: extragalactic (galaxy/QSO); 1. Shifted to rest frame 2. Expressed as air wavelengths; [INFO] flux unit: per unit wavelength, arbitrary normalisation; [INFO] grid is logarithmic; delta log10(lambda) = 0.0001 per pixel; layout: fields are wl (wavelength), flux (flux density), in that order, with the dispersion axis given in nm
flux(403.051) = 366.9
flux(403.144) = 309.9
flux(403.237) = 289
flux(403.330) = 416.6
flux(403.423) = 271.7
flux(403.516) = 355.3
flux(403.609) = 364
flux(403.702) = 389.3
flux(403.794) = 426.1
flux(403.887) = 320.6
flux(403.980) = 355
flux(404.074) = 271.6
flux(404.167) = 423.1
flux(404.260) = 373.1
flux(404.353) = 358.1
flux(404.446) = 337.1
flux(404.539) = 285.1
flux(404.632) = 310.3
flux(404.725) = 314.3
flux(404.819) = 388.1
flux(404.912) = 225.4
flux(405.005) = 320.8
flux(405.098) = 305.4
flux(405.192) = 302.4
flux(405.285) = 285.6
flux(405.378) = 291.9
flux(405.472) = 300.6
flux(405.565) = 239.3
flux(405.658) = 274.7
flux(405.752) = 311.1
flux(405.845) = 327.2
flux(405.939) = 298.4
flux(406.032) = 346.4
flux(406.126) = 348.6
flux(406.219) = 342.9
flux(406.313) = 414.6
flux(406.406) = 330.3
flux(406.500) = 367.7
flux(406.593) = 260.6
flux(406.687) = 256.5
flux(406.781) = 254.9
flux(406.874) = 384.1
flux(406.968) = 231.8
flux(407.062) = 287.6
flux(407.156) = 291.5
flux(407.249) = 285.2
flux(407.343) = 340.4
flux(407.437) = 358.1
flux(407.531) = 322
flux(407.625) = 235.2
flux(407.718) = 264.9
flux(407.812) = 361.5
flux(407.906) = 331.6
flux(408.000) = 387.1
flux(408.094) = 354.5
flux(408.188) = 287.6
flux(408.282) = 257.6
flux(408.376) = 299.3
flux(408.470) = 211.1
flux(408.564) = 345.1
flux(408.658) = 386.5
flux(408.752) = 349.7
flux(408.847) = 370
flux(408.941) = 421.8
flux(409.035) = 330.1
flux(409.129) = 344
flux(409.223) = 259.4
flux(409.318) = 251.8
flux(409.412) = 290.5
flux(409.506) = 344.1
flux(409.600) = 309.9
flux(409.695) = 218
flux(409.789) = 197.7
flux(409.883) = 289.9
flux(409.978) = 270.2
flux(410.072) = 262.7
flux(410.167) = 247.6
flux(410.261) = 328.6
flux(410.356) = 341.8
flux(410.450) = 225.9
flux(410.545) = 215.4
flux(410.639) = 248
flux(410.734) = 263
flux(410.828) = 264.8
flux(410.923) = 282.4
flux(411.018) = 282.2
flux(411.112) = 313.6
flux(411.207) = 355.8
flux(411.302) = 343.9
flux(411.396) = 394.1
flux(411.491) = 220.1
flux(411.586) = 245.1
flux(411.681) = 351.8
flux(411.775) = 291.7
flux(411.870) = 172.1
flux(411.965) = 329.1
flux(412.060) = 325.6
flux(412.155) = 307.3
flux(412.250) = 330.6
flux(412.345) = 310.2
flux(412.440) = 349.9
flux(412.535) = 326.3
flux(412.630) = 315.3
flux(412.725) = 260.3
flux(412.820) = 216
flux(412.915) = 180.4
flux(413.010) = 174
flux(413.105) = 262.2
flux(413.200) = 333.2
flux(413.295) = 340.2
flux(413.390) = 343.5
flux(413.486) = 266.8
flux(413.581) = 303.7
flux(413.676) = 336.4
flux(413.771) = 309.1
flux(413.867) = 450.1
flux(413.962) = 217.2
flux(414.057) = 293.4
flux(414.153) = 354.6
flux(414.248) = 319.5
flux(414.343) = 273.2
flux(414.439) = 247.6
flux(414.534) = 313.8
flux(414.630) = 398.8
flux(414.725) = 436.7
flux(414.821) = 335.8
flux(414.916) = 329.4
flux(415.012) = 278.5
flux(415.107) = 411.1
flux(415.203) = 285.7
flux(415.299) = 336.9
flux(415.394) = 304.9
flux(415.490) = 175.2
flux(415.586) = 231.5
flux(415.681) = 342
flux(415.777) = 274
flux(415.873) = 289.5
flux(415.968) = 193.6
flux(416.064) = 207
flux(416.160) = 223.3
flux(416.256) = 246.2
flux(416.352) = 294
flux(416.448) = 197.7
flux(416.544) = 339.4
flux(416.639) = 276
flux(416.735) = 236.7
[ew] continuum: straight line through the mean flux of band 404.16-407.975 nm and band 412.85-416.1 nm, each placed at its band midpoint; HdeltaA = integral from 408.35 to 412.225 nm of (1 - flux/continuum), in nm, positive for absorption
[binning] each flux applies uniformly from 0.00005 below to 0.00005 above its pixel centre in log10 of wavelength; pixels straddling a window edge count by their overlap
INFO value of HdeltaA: 0.14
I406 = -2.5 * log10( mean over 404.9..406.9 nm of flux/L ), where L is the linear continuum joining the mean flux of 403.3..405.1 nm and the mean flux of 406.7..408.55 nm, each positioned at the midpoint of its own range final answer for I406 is 0.04 mag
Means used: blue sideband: 341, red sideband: 302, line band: 309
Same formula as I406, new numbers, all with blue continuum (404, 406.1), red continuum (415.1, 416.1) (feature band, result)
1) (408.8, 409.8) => -0.04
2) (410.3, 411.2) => 0.06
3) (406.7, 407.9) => 0.01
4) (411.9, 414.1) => -0.06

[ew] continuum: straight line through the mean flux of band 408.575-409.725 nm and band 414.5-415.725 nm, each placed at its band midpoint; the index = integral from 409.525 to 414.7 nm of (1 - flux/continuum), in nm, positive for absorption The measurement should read 0.50 nm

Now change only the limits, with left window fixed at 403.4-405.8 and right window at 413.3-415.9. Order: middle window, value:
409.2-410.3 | 0.16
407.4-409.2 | -0.04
